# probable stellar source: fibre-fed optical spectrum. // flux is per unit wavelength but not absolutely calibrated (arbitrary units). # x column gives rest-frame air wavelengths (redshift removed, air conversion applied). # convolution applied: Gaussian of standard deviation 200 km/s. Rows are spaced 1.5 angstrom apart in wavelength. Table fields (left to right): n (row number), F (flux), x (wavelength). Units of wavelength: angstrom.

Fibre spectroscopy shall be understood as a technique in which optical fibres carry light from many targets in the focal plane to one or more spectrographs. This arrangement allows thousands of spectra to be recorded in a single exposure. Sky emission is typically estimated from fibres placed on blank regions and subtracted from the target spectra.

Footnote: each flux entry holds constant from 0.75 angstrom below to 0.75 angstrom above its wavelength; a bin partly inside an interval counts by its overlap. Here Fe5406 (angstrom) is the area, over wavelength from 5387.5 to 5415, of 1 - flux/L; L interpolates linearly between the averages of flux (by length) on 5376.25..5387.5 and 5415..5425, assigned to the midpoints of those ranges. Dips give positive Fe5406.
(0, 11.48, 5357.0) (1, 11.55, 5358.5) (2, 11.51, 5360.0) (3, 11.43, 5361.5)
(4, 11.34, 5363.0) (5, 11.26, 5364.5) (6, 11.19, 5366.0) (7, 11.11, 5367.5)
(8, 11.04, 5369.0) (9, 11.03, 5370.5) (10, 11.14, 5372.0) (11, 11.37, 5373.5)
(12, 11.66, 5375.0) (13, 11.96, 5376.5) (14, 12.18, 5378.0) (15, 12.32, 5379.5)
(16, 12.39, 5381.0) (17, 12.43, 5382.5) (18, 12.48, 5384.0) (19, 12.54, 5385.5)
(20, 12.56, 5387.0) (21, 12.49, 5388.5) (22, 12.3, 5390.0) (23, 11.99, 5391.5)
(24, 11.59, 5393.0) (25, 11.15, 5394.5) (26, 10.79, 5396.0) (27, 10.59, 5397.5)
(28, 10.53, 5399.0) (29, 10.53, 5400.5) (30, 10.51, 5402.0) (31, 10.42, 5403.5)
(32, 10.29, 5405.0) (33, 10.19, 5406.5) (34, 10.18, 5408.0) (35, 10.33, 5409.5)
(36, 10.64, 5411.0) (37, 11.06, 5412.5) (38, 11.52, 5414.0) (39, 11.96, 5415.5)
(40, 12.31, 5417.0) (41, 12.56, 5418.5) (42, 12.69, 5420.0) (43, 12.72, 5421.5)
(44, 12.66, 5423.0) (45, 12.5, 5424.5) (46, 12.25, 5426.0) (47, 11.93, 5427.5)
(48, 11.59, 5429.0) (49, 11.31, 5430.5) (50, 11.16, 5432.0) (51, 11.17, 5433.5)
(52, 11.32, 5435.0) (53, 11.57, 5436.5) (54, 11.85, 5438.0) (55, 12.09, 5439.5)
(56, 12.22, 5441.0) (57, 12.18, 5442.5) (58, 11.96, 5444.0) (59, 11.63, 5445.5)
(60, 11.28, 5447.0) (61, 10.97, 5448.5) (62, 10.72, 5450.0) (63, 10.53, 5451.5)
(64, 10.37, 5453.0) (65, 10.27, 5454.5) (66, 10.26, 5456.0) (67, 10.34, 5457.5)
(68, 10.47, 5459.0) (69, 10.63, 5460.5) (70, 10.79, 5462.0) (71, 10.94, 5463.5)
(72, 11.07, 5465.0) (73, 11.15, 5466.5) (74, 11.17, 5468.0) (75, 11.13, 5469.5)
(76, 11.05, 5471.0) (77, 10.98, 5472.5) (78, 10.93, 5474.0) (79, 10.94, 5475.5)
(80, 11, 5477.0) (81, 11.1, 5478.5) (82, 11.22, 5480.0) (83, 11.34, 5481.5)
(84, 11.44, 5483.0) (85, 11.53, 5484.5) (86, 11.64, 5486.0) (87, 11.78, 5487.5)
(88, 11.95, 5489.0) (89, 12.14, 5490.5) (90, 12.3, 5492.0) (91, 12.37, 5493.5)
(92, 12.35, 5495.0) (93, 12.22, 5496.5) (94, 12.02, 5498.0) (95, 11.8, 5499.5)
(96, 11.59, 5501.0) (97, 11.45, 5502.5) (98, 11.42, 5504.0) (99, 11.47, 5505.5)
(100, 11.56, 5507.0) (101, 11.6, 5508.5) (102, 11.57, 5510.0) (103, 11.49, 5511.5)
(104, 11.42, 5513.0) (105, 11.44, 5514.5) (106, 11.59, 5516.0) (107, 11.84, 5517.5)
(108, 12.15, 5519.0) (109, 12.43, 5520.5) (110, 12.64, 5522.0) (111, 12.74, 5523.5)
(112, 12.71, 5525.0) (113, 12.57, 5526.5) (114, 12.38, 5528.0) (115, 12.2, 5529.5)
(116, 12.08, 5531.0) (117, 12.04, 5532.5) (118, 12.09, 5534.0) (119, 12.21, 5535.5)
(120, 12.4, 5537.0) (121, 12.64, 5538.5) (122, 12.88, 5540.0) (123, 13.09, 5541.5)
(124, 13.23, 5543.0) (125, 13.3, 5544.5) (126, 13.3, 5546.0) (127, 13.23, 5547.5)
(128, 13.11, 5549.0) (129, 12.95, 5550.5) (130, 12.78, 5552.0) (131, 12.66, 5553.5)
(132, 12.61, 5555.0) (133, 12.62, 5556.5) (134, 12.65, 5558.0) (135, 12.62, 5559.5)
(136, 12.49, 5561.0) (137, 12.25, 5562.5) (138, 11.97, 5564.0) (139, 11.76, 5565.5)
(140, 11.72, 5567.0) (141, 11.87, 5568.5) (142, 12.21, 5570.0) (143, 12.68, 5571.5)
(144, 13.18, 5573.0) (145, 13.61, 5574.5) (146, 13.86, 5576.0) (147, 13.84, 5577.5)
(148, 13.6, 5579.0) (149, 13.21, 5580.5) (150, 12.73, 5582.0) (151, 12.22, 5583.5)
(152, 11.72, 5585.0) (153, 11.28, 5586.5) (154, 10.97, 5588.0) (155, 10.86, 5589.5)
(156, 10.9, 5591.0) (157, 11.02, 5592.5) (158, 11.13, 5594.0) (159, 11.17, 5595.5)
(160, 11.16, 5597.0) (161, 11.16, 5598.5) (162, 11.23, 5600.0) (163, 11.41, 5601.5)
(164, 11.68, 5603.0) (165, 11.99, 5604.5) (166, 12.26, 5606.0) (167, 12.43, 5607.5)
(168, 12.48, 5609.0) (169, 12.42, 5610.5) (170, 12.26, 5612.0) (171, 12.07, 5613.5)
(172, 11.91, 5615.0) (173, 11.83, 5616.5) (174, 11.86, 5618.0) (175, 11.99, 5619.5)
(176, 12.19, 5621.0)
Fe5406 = 3.2 angstrom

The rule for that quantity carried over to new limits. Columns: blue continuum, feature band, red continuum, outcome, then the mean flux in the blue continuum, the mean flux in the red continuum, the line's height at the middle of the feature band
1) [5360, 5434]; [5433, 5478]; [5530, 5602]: 2.7 angstrom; 11.5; 12.3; 11.8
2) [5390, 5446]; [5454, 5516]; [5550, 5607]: 2.1 angstrom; 11.5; 12.2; 11.8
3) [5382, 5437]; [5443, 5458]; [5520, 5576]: 1.2 angstrom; 11.5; 12.6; 11.9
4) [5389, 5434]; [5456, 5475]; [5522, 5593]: 1.5 angstrom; 11.4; 12.5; 11.8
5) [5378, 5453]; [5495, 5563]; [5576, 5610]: -3.1 angstrom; 11.6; 11.9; 11.8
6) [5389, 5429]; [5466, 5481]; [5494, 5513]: 0.7 angstrom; 11.4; 11.7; 11.6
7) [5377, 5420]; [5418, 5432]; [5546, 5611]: -0.7 angstrom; 11.5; 12.2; 11.6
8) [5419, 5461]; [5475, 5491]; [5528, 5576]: 0.6 angstrom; 11.5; 12.6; 11.9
